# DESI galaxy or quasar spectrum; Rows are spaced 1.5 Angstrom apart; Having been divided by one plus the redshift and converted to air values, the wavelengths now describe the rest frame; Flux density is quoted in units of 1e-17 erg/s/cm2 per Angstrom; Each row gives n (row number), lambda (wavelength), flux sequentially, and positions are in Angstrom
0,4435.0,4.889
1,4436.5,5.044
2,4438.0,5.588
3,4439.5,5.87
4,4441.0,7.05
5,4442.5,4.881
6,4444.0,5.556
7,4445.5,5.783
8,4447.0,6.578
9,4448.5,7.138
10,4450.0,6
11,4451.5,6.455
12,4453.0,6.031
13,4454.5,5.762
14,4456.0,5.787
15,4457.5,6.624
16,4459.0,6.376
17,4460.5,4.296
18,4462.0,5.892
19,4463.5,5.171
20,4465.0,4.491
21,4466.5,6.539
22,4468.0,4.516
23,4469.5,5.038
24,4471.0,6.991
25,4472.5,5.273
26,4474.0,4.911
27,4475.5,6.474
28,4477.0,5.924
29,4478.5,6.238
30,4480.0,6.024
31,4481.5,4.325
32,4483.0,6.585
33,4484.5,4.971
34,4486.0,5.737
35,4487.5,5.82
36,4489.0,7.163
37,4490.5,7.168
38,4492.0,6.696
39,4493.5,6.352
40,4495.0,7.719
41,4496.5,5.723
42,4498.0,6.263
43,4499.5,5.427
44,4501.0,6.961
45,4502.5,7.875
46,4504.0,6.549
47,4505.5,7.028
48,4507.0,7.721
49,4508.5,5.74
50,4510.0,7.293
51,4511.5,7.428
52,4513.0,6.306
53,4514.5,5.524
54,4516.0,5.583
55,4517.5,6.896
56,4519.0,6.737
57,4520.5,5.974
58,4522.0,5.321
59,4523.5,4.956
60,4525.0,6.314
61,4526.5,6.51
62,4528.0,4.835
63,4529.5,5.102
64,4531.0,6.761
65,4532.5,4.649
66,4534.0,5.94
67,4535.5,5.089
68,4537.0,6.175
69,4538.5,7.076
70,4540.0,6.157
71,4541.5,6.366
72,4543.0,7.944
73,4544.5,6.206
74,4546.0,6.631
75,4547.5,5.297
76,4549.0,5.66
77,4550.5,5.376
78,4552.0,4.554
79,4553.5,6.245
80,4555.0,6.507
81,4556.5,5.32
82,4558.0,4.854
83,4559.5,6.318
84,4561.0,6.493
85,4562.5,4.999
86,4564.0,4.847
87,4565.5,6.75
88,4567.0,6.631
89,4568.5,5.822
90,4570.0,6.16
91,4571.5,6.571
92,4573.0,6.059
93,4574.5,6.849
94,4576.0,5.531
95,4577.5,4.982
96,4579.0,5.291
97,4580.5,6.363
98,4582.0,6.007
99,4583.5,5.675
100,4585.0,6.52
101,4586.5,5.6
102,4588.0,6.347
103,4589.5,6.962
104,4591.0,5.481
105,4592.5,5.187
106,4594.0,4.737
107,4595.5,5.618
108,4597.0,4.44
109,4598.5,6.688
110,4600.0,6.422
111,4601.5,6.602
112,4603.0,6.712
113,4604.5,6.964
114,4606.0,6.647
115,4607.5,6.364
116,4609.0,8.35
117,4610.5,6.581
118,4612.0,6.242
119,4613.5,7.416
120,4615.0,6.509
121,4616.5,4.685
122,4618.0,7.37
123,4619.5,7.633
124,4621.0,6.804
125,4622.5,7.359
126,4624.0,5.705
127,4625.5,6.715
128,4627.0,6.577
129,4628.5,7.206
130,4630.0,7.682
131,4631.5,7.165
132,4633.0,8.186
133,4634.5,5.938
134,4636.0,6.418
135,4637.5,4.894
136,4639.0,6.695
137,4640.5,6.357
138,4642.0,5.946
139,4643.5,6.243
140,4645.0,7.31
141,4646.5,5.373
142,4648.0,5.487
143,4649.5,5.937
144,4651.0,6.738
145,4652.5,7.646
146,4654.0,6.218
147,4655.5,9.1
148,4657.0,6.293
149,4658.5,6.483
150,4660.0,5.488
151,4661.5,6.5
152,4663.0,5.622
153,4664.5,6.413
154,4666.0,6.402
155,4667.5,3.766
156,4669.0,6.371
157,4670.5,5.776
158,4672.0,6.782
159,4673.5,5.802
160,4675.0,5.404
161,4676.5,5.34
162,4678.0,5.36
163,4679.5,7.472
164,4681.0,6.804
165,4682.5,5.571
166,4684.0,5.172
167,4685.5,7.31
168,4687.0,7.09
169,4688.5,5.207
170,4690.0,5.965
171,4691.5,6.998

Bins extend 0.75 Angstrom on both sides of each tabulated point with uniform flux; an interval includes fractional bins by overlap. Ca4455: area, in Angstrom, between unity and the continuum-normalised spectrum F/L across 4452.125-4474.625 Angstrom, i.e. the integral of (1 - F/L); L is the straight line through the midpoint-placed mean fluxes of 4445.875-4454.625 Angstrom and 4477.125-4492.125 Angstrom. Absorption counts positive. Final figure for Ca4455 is 2.32 Angstrom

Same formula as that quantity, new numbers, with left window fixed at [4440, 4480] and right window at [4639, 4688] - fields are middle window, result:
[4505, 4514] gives -1.4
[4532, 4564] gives 0.7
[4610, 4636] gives -2.7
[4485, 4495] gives -1.1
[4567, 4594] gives 0.6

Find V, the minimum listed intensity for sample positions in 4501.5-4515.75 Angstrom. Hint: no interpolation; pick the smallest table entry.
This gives 5.524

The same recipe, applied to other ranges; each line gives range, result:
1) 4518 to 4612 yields 4.44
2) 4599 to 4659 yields 4.685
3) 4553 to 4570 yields 4.847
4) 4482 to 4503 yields 4.971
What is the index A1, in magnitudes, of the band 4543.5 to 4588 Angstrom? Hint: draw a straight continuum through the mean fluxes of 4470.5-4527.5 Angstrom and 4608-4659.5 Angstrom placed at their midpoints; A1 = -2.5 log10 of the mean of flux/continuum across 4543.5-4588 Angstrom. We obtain 0.10 mag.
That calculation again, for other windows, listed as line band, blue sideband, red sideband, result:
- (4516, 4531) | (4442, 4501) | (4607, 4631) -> 0.07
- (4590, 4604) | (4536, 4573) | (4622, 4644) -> 0.10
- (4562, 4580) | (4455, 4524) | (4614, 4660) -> 0.09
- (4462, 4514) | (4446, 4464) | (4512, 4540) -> -0.04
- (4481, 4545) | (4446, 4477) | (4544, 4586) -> -0.07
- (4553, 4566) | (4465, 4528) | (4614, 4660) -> 0.10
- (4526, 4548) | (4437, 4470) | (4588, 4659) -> 0.02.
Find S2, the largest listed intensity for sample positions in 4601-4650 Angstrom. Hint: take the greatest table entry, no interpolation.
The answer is 8.35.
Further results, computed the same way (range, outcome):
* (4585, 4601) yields 6.962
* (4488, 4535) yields 7.875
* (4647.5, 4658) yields 9.1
